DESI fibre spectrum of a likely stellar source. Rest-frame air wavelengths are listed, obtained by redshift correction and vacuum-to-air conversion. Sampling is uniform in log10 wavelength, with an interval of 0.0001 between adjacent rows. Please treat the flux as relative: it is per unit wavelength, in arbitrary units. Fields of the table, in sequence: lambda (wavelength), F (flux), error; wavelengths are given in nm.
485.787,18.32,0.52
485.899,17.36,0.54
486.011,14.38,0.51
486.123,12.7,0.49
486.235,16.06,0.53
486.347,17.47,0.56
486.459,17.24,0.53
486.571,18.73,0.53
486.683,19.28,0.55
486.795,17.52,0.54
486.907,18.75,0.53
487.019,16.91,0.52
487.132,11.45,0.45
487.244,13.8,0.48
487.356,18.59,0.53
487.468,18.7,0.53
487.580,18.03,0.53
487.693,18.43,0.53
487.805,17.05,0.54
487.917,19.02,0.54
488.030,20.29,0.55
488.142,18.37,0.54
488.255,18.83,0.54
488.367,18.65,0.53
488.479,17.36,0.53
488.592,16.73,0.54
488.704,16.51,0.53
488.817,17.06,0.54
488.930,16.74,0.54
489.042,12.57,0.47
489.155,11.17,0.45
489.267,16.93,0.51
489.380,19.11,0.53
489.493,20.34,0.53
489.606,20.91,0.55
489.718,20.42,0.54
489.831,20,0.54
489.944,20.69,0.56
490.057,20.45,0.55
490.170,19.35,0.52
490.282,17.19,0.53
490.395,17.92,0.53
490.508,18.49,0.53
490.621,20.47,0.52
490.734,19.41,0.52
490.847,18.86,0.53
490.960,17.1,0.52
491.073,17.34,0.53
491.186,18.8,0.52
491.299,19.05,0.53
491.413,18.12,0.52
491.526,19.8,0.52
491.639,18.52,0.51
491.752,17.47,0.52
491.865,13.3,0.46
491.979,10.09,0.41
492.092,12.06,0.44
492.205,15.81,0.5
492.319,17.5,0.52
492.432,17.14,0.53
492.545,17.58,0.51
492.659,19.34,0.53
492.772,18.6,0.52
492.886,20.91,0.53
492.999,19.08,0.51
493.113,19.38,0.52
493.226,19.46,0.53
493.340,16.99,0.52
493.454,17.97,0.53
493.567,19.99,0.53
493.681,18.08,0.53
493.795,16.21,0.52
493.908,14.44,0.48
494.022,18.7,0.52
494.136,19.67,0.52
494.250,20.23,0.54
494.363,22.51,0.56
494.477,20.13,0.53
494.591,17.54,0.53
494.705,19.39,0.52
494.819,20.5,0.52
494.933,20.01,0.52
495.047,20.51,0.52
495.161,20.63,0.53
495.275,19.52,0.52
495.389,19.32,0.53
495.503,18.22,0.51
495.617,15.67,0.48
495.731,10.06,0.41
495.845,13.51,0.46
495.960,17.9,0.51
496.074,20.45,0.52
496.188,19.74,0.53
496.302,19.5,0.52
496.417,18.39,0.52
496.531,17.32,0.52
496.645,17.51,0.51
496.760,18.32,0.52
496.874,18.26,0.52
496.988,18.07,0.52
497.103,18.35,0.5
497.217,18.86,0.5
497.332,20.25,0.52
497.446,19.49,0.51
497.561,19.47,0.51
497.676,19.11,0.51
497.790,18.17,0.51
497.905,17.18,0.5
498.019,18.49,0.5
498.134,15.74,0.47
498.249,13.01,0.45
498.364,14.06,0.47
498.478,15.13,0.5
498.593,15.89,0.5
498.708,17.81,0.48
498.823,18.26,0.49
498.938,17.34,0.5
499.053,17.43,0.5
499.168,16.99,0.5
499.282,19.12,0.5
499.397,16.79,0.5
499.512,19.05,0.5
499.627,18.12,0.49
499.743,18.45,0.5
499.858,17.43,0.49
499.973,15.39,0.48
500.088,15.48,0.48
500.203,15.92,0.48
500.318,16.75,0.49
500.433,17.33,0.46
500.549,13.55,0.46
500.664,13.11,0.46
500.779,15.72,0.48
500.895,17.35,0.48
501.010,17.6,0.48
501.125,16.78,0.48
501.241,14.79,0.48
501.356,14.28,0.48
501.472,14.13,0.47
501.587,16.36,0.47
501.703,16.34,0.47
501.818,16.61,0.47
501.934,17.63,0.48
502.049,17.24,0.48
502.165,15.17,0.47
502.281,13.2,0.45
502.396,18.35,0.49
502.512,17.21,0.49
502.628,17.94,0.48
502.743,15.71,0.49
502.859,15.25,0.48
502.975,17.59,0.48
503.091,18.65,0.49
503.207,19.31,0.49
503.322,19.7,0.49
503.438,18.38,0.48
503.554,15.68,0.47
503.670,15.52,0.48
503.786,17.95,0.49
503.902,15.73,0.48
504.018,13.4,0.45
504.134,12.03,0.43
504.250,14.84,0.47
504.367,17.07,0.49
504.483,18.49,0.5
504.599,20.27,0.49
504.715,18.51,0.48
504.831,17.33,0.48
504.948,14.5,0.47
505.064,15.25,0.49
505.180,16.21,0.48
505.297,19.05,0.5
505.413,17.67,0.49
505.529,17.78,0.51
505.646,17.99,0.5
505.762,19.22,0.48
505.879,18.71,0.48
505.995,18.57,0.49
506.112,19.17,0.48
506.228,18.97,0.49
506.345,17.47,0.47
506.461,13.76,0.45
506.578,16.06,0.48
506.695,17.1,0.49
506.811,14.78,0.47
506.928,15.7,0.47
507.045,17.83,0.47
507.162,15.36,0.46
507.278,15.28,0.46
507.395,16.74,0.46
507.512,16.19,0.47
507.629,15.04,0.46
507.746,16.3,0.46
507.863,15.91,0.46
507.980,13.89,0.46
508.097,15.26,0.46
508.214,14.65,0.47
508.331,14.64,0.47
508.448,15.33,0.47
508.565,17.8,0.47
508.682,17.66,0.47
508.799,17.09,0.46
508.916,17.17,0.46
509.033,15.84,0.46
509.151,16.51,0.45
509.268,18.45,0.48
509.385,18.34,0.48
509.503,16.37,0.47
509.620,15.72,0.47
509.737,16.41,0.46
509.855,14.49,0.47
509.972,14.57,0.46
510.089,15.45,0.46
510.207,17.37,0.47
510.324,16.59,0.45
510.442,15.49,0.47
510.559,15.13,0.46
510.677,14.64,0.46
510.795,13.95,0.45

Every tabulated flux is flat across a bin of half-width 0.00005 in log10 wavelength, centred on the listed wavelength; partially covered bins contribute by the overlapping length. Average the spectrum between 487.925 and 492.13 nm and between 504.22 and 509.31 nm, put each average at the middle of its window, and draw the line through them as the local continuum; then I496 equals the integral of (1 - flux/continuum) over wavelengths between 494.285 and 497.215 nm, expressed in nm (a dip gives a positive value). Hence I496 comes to -0.17 nm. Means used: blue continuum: 17.8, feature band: 18.5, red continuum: 16.8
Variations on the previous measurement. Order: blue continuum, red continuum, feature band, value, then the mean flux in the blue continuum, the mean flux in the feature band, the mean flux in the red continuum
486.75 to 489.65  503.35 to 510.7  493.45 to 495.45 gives -0.26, 17.3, 19.2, 16.5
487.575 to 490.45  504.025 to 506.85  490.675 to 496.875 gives -0.09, 18.1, 18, 17.1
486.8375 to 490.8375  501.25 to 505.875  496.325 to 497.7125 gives -0.11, 17.9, 18.6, 16.8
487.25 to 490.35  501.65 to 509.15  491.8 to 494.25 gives 0.05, 18.1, 17.3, 16.7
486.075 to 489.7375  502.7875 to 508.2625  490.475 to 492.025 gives -0.04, 17.3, 17.7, 16.7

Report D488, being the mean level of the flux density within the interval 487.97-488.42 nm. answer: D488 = 19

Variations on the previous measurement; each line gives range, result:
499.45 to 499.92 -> 18.2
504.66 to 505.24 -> 16.3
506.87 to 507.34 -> 16.1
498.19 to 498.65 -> 14.5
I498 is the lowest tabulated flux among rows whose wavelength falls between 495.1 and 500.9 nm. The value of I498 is 10.06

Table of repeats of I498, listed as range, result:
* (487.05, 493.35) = 10.09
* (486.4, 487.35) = 11.45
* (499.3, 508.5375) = 12.03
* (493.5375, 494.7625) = 14.44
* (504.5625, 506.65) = 13.76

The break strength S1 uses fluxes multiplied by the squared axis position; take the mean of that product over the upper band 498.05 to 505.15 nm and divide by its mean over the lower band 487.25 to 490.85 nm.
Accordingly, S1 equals 0.95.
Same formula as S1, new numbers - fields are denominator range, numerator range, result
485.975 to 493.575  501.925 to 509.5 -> 1.01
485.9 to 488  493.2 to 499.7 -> 1.11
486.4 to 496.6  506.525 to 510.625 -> 0.96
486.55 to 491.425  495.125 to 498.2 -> 1.03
